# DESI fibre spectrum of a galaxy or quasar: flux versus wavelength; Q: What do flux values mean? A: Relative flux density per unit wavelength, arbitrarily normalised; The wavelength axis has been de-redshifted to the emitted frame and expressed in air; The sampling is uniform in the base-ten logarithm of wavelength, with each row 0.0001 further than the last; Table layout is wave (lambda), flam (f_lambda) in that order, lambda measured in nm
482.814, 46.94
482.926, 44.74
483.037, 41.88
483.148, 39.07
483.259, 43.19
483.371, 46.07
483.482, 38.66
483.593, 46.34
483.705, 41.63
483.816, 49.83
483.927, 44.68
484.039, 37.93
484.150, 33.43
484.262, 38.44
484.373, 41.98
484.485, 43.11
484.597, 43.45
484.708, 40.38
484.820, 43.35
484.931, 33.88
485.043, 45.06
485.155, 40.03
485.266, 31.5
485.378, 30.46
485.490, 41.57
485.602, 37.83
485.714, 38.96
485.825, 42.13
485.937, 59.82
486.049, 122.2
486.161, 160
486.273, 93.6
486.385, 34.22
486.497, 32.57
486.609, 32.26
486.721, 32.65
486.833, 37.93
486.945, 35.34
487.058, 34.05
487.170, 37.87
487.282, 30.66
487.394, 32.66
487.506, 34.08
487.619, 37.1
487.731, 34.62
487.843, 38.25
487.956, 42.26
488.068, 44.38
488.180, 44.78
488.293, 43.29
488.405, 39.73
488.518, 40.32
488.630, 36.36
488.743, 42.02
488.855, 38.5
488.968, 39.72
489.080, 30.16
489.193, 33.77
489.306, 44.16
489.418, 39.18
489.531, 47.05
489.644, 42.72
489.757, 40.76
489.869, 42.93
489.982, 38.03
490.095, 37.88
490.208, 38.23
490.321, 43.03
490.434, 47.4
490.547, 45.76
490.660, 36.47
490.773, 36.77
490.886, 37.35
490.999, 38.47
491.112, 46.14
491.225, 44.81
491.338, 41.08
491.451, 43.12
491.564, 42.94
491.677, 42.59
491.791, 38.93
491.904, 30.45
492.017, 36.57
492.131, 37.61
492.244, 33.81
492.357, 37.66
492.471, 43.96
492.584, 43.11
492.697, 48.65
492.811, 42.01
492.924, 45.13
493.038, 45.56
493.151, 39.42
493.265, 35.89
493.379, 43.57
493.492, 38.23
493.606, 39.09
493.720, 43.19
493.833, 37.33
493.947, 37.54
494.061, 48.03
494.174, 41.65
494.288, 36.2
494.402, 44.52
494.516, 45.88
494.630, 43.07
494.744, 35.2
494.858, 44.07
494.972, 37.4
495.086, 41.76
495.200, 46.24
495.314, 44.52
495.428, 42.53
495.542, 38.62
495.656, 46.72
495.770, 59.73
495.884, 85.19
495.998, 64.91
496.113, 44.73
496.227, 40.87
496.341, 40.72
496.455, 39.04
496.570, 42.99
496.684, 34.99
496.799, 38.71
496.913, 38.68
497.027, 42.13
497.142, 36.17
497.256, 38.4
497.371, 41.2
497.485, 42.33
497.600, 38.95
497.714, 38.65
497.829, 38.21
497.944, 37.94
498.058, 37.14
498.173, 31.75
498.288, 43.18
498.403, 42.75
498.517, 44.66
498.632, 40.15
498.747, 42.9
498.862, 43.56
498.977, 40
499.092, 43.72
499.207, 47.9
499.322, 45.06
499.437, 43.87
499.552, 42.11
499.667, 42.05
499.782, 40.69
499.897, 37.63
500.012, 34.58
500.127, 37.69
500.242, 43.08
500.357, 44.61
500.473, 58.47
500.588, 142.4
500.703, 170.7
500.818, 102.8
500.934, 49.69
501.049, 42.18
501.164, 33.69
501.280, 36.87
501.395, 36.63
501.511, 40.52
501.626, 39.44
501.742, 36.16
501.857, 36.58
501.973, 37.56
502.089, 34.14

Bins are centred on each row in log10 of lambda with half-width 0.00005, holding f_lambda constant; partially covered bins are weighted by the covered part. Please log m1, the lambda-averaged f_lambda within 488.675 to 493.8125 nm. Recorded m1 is 40.5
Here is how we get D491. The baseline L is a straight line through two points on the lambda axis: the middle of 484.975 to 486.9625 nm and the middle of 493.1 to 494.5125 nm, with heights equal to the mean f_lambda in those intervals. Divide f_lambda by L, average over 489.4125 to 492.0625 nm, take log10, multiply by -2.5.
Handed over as 0.116 mag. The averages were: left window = 52.9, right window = 40.6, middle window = 40.8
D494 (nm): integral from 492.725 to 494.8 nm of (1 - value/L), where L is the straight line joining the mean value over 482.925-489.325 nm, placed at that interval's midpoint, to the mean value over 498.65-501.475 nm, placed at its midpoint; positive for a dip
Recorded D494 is 0.34 nm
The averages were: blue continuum 43.8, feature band 41.3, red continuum 54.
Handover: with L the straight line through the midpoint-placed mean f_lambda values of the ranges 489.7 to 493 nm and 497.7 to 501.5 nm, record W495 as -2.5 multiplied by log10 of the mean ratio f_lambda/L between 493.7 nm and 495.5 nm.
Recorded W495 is 0.07 mag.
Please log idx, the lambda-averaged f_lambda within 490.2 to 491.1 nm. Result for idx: 40.8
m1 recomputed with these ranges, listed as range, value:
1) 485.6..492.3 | 43.5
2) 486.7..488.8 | 37.9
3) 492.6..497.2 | 43.5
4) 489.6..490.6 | 41.8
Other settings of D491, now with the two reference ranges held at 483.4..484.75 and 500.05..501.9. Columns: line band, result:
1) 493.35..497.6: 0.23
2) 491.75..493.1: 0.24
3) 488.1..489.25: 0.19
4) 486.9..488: 0.26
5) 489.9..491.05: 0.21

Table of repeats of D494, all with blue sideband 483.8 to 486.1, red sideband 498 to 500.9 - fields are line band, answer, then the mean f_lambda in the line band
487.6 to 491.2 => 0.53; 40.3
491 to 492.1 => 0.18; 40.5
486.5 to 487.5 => 0.26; 34.1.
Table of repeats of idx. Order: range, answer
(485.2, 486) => 41.1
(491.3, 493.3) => 40.5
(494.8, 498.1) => 43.6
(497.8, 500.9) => 52.7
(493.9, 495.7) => 42.1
